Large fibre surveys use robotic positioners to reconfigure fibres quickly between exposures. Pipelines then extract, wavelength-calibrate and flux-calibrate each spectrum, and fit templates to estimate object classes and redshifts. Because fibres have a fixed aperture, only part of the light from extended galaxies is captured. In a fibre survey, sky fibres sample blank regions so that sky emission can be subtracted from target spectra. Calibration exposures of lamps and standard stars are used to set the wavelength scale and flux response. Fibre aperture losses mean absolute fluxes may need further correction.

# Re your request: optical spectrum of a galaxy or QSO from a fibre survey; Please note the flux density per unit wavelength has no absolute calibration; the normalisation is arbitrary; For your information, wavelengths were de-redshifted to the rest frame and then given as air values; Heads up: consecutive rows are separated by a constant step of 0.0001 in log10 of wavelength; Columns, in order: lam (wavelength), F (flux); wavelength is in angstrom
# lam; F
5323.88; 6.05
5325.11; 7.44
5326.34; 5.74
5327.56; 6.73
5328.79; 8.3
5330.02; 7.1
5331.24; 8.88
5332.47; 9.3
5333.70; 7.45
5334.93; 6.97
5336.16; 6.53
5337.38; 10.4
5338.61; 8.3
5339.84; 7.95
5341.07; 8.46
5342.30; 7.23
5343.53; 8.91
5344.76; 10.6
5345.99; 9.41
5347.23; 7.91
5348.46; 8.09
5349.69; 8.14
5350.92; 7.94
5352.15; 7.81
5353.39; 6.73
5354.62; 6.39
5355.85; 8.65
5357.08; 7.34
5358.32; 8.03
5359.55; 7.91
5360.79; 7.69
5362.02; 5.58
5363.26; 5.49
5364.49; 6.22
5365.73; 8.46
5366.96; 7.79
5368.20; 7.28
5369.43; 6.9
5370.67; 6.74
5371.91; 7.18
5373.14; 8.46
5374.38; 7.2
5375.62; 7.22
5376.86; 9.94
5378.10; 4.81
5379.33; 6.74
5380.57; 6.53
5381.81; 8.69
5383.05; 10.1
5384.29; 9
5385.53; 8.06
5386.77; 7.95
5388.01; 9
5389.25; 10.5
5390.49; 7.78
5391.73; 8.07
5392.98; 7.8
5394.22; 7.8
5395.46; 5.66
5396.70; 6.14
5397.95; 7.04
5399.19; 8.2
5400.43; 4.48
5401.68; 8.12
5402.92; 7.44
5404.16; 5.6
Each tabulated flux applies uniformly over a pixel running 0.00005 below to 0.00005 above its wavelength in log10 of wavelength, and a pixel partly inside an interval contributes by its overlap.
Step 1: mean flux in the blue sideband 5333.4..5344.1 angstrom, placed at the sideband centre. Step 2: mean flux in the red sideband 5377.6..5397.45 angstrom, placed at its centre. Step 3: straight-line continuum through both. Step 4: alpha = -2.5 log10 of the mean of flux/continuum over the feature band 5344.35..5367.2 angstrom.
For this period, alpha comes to 0.04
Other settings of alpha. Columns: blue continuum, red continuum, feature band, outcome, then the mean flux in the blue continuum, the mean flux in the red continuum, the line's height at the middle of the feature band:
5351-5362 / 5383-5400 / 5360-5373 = 0.09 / 7.48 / 7.97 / 7.62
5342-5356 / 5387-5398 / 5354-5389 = 0.05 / 8.15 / 7.79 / 7.97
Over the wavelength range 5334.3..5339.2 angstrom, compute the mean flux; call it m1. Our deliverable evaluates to 8.06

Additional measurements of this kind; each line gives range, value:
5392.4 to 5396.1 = 7.09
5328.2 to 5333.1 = 8.39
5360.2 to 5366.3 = 6.67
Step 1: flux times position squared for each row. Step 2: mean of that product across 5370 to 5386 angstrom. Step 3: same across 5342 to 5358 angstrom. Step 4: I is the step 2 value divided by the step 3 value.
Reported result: 0.97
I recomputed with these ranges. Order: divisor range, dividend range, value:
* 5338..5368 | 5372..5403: 1.00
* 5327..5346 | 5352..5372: 0.88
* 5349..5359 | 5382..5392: 1.17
